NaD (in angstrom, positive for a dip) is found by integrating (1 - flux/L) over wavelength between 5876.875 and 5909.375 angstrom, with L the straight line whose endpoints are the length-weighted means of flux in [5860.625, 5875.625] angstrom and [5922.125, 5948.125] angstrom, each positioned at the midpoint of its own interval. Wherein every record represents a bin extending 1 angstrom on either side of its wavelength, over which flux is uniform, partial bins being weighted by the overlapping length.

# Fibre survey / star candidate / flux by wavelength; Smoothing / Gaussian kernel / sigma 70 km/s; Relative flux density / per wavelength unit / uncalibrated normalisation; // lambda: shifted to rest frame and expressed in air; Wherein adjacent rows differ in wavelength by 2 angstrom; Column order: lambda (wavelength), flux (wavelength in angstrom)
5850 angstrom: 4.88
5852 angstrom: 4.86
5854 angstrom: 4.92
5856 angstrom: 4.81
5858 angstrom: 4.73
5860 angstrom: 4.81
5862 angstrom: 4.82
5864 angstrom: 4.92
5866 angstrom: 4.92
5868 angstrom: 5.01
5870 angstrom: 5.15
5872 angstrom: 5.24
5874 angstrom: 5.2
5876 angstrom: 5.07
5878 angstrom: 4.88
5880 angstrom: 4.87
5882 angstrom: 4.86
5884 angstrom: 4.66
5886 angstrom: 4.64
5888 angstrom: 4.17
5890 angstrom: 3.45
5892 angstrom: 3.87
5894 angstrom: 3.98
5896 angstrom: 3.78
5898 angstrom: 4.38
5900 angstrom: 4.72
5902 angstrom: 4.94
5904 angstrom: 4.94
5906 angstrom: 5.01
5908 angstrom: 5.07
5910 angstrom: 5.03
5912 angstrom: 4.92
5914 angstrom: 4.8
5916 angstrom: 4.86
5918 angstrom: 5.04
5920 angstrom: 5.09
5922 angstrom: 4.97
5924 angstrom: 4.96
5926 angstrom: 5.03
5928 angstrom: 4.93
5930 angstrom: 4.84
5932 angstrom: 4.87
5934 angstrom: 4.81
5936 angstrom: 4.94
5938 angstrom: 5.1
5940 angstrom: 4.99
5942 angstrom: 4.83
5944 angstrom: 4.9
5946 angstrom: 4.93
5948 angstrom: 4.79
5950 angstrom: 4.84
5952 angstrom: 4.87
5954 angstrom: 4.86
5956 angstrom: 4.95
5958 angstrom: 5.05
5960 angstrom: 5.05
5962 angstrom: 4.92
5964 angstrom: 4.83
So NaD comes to 3.1 angstrom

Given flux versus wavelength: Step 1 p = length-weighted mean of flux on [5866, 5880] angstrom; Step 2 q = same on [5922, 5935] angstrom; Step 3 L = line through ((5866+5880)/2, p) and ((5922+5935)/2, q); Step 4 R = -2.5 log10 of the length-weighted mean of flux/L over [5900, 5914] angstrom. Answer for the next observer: 0.00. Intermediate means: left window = 5.06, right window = 4.91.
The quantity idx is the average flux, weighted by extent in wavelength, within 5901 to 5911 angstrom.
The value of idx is 5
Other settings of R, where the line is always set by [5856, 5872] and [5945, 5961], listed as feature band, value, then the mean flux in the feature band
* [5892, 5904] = 0.130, 4.37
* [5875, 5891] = 0.079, 4.57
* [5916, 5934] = -0.007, 4.95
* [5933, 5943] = -0.003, 4.93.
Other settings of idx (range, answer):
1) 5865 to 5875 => 5.1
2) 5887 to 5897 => 3.85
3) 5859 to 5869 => 4.9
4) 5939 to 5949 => 4.89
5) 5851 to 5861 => 4.83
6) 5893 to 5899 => 4.05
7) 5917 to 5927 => 5.02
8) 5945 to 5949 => 4.86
